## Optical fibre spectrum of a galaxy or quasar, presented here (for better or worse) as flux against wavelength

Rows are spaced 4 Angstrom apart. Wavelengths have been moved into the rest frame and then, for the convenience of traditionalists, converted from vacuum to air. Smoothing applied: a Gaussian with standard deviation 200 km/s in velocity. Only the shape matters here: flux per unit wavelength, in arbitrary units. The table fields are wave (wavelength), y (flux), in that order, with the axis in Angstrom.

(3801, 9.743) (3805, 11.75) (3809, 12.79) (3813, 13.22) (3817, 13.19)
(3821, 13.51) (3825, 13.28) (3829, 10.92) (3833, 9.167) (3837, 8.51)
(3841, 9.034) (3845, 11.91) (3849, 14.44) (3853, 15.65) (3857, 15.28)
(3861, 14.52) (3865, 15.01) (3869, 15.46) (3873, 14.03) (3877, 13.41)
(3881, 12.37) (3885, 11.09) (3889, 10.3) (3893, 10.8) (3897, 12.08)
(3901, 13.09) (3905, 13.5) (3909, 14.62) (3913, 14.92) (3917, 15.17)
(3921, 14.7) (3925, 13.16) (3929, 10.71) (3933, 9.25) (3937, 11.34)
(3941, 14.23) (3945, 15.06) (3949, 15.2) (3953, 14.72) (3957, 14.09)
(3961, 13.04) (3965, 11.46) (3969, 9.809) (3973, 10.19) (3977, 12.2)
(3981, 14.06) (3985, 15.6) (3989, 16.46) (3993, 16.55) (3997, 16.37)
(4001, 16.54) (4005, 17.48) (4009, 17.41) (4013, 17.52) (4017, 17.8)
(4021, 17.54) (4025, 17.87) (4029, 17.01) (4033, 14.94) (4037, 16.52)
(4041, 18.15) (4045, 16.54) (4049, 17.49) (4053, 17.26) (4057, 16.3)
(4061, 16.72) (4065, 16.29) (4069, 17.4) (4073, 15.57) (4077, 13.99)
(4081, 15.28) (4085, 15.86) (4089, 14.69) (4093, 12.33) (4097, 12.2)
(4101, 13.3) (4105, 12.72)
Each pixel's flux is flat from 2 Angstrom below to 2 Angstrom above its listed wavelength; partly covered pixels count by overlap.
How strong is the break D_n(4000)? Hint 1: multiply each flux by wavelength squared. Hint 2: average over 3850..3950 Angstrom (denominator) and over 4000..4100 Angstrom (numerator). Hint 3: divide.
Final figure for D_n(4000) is 1.3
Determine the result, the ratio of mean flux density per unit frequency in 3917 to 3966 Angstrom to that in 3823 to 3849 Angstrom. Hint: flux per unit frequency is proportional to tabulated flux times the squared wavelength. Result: 1.3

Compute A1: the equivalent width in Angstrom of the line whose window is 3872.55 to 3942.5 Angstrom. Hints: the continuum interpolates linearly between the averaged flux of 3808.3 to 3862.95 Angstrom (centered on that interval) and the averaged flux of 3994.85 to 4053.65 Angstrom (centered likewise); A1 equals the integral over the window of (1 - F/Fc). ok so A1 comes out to 7.8 Angstrom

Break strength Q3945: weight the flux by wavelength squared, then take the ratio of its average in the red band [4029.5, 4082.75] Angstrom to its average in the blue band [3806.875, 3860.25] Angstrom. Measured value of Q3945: 1.47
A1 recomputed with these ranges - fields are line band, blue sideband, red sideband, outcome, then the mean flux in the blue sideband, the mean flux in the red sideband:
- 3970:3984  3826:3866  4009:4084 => 2.75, 12.4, 16.7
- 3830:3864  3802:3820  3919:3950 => 0.92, 12.6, 12.9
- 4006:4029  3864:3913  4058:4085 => -3.86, 13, 15.9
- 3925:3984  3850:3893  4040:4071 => 9.83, 13.6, 17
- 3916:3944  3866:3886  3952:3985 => 0.65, 13.5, 12.6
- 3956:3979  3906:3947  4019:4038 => 4.69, 13.3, 16.8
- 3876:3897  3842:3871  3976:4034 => 4.63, 14.4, 16.5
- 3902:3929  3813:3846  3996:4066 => -0.61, 11.3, 17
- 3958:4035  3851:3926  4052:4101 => -3.59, 13.6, 15.2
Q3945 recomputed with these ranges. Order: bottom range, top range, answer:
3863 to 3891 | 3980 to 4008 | 1.32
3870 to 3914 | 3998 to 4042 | 1.43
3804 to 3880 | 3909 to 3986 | 1.07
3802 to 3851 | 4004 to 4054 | 1.62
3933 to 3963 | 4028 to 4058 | 1.29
